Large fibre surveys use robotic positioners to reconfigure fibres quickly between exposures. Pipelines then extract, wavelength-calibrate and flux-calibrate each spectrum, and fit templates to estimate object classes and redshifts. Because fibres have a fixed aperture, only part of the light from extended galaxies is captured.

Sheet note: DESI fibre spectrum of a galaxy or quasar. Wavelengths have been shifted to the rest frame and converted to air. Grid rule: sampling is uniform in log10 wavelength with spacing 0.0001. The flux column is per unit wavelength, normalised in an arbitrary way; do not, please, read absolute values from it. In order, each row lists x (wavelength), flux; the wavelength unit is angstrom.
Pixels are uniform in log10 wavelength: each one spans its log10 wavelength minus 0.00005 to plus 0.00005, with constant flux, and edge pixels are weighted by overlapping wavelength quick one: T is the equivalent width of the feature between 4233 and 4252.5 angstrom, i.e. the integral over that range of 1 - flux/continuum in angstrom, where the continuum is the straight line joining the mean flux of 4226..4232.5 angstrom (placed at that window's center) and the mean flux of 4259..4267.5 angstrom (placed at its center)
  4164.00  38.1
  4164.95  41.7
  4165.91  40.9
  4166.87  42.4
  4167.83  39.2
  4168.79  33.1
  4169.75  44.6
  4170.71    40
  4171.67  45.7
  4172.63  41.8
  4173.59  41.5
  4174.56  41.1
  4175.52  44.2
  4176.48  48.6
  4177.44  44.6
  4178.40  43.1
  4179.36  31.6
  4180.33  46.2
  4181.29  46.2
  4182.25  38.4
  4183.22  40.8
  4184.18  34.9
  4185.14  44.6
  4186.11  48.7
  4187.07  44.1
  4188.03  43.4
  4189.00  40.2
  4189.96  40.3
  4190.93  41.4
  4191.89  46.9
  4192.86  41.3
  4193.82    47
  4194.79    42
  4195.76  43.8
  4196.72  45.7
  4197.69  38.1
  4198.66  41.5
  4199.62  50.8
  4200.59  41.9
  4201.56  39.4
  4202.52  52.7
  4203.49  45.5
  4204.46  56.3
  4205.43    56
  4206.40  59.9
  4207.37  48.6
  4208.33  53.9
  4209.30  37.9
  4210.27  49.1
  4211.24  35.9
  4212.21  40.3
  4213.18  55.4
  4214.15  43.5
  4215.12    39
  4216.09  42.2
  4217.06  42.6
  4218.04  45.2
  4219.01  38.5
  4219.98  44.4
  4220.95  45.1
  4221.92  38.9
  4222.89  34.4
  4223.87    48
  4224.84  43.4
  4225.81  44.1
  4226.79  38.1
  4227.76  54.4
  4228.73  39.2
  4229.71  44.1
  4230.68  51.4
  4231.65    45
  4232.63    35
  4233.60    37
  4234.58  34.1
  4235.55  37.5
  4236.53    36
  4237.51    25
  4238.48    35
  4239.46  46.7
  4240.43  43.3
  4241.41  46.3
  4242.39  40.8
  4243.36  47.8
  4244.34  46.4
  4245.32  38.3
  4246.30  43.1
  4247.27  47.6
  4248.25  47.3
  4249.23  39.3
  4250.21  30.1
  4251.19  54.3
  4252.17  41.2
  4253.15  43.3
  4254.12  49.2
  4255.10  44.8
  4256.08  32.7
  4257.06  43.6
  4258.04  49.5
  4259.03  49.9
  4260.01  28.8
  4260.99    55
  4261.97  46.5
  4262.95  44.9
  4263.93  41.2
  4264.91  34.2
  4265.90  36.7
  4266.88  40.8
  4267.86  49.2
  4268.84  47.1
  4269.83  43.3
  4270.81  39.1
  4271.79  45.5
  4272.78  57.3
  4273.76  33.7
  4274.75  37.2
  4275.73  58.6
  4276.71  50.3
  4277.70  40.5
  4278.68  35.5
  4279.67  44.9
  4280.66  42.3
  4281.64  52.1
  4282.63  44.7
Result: 1.2 angstrom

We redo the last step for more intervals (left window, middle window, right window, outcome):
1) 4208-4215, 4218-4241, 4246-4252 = 1.65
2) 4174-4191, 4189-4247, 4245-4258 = -1.07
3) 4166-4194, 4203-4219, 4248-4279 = -1.51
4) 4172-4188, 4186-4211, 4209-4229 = -1.83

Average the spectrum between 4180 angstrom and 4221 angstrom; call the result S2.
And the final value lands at 44.6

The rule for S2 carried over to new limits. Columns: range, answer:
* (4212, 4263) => 42.6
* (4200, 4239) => 43.4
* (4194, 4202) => 43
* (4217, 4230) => 42.9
